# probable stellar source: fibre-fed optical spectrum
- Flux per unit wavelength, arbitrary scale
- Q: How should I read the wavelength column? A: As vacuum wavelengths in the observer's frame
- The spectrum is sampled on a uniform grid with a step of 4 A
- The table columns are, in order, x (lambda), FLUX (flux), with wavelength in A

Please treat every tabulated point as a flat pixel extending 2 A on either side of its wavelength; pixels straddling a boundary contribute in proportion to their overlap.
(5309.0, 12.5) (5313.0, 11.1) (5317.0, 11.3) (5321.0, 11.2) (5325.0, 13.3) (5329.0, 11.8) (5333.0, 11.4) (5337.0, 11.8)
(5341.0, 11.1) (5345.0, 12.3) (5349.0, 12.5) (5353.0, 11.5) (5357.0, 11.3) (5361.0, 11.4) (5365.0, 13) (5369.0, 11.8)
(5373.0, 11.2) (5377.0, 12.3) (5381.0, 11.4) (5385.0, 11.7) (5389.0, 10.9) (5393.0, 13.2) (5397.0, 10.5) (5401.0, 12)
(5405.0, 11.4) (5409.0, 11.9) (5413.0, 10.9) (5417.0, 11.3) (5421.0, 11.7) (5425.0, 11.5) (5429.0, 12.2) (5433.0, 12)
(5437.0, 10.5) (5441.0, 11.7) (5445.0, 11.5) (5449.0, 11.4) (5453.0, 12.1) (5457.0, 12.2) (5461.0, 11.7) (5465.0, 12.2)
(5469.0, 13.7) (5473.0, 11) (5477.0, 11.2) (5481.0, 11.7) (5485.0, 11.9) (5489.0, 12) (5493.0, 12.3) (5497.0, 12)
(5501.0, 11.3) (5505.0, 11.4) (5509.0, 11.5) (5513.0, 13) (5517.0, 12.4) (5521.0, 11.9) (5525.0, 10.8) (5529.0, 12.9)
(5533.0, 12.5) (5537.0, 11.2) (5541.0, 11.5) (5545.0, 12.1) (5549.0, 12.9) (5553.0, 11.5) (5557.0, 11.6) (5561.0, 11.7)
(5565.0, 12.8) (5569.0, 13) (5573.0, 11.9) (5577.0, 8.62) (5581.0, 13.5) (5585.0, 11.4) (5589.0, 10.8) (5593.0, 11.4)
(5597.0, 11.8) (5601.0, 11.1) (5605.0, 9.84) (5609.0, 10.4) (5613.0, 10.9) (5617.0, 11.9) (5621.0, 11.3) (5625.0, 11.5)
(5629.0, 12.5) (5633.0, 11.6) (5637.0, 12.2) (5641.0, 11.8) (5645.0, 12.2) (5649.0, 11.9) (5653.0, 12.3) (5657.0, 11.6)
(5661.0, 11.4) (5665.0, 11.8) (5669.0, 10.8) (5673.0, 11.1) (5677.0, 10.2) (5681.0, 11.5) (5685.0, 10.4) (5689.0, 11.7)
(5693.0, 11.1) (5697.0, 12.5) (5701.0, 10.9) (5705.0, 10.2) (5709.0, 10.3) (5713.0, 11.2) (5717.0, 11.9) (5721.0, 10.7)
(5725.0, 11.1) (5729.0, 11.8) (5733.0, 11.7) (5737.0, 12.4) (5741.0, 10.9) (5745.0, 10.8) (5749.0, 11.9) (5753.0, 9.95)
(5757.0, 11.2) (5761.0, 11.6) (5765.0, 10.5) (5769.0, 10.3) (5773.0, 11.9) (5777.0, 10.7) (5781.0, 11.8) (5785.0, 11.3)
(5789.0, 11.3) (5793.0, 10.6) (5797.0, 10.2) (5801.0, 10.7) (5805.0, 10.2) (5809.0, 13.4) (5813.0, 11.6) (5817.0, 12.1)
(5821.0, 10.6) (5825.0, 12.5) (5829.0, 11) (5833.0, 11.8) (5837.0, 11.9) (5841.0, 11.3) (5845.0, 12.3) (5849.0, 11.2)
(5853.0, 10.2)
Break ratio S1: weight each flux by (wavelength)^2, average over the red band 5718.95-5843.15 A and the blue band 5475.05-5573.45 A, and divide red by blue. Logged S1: 1.0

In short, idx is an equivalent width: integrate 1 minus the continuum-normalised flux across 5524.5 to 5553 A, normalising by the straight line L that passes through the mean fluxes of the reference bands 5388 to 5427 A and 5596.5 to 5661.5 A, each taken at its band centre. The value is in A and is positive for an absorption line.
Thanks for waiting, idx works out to -1.2 A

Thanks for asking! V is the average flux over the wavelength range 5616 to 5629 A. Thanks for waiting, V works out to 11.7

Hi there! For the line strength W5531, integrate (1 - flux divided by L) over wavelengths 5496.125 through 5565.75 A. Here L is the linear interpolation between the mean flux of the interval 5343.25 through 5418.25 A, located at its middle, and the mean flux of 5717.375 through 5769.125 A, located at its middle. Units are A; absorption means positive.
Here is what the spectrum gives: -2.6 A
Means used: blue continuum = 11.7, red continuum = 11.2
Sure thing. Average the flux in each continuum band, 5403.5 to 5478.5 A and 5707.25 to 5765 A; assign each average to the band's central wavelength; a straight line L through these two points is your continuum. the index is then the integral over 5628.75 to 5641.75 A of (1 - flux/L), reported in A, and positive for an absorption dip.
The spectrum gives -0.68 A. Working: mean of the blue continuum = 11.7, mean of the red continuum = 11.2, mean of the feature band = 12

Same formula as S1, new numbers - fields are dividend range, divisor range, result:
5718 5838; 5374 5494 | 1.09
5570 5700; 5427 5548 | 1.01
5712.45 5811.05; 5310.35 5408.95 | 1.10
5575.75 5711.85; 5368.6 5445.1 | 1.07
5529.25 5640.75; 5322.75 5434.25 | 1.07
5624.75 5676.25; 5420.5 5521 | 1.05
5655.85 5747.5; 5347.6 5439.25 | 1.08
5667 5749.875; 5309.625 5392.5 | 1.08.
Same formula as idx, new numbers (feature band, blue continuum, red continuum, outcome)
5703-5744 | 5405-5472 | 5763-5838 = 0.6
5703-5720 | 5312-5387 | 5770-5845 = 0.9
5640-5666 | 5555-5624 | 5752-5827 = -1.2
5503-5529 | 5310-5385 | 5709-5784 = -0.9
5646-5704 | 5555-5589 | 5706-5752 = 0.4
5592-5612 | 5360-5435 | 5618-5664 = 1.6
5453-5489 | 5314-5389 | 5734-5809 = -1.2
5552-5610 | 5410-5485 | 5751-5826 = 0.3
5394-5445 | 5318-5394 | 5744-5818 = 1.0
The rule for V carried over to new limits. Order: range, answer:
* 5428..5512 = 11.8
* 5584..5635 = 11.3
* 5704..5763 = 11.2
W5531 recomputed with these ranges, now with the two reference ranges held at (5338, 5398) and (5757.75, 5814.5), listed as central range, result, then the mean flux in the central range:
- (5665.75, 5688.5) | 0.8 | 10.9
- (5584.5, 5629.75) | 0.8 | 11.2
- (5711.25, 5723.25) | 0.0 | 11.3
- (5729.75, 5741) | -0.6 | 11.8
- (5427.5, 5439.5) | 0.1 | 11.5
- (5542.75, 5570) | -1.7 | 12.2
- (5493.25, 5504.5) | -0.1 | 11.7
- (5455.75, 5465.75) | -0.3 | 12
